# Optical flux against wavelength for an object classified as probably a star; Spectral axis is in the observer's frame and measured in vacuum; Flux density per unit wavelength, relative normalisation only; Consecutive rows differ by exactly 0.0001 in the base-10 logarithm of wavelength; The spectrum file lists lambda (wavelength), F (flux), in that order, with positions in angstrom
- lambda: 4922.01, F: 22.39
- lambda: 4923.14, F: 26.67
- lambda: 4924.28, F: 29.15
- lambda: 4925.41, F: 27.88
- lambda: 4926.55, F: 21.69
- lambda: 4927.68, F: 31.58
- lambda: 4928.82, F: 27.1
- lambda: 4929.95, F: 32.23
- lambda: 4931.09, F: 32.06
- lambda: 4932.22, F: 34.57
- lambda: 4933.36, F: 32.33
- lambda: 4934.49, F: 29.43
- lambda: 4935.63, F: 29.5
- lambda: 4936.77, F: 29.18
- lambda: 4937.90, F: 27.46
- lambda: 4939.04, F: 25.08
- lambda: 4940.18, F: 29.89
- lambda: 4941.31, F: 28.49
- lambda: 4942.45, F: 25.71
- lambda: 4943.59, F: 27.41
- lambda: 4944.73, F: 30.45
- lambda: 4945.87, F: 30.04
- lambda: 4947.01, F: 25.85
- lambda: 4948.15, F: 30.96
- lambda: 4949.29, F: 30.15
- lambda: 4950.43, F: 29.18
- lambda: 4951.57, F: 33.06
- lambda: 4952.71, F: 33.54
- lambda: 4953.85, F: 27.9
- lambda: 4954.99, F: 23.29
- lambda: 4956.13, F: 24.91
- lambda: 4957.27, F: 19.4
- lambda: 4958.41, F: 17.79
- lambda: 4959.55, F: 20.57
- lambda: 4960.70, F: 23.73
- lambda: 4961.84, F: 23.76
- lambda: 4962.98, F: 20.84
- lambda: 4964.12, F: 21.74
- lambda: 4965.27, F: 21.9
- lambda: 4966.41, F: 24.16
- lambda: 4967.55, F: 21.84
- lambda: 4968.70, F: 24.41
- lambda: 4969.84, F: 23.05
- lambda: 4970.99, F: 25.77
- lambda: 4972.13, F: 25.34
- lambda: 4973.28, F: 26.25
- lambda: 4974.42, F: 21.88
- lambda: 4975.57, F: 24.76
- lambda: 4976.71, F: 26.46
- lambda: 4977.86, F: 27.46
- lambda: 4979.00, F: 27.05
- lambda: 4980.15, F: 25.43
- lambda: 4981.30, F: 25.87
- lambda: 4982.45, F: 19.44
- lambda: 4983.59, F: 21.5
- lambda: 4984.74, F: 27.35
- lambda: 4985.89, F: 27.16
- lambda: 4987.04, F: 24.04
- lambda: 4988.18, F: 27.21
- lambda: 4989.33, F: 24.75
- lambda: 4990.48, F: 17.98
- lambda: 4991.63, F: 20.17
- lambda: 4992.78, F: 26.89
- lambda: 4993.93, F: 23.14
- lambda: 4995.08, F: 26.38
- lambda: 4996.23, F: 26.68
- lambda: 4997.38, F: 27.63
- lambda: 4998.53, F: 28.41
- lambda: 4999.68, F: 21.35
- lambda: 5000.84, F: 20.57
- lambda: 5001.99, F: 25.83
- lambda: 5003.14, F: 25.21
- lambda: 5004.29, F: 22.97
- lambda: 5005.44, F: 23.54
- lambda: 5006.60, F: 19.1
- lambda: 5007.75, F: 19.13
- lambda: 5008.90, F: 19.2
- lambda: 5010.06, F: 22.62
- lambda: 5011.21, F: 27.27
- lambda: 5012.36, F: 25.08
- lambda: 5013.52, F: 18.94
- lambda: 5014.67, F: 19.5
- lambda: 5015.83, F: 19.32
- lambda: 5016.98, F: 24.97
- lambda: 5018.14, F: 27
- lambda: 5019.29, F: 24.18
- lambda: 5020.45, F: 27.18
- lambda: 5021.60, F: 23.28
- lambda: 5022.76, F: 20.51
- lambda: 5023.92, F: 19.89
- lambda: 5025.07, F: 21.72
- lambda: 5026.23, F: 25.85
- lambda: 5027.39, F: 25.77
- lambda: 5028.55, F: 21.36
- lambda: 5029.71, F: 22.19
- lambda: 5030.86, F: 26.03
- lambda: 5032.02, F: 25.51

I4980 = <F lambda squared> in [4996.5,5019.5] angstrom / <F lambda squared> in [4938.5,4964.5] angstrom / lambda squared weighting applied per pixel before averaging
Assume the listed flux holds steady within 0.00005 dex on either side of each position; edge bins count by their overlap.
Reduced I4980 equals 0.90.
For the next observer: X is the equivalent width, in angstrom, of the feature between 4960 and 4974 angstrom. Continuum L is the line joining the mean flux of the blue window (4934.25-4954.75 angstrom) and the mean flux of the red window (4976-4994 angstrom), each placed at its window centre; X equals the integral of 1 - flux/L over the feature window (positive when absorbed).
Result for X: 1.6 angstrom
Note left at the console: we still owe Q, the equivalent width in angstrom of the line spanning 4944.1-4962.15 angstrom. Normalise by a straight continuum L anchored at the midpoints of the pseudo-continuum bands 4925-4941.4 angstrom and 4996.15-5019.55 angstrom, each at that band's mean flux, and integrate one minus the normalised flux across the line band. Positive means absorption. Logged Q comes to 0.7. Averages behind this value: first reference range 29.3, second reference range 23.2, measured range 26.6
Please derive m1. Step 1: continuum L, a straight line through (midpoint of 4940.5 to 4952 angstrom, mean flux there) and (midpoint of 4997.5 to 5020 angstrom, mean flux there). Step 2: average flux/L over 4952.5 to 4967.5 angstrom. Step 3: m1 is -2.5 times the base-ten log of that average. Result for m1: 0.20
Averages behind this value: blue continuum 29.1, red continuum 23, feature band 23.1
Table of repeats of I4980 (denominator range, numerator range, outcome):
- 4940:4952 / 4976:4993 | 0.86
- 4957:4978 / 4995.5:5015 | 1.02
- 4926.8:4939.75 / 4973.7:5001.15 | 0.84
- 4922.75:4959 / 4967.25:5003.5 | 0.89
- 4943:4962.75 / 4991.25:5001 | 0.95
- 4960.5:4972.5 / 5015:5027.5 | 1.03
